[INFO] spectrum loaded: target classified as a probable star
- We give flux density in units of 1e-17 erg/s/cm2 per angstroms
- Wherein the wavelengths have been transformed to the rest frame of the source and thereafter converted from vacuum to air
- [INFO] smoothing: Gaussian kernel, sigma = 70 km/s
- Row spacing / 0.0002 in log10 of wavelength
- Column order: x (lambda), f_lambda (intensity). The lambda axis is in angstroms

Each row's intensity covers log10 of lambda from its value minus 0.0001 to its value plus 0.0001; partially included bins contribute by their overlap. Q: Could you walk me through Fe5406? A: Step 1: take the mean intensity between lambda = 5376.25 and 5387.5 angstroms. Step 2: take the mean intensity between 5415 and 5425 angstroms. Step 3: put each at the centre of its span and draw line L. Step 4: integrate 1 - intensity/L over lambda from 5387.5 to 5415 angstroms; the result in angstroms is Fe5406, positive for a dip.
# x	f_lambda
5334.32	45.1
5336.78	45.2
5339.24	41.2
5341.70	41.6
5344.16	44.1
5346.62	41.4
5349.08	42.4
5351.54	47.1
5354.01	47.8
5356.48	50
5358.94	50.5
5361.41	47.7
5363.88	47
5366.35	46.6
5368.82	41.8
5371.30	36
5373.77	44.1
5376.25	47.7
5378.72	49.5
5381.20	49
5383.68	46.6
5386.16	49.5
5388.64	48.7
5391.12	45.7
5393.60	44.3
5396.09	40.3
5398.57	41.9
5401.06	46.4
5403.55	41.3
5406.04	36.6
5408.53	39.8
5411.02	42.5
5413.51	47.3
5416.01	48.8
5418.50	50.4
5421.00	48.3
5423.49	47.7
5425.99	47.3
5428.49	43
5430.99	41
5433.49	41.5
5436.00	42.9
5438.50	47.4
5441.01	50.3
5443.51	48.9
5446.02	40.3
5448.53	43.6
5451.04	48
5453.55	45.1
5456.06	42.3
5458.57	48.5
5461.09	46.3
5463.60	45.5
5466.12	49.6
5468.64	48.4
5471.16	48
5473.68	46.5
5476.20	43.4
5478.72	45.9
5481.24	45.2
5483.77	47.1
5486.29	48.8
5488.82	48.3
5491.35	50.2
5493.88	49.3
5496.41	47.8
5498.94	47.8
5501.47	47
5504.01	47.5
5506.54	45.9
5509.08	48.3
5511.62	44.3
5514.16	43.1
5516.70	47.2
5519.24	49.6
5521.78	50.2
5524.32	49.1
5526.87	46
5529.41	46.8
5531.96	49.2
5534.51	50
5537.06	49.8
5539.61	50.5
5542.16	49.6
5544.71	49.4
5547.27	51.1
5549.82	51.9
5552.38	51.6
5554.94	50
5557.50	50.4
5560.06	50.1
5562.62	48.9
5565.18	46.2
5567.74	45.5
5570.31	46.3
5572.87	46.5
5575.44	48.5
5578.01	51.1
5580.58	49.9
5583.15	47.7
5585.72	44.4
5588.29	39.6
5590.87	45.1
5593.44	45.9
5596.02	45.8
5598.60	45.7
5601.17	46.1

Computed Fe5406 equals 3.1 angstroms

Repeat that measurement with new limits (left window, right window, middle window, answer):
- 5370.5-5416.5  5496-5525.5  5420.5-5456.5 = 0.3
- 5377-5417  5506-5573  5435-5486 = 0.3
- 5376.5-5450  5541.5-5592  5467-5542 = -1.1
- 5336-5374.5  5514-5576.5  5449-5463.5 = 0.3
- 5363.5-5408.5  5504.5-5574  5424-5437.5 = 0.6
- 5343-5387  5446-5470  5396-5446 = 1.5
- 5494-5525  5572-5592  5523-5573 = -2.2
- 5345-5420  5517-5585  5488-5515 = 0.4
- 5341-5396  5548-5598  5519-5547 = -1.1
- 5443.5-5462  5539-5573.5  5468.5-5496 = -0.6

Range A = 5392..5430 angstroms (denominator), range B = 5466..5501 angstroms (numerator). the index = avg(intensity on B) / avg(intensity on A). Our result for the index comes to 1.1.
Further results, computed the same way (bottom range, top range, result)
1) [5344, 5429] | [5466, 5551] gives 1.06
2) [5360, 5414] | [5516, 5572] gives 1.10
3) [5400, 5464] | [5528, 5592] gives 1.07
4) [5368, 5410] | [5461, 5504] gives 1.08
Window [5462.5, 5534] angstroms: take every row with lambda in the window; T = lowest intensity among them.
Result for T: 43.1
